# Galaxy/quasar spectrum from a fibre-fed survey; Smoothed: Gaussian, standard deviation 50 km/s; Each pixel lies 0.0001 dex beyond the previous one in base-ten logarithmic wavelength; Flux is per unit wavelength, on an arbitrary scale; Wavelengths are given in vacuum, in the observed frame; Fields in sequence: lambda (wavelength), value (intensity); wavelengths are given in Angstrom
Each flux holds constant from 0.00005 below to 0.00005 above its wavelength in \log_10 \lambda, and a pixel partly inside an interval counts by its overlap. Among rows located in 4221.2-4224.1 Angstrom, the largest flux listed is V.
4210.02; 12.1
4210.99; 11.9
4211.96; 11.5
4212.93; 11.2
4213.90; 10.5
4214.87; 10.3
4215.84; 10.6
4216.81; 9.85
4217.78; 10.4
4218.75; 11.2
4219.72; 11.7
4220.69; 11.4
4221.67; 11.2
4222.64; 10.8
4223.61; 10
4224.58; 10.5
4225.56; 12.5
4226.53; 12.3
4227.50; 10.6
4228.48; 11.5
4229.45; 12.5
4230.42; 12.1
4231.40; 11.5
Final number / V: 11.2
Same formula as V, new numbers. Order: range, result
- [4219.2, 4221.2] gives 11.7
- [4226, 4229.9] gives 12.5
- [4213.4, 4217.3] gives 10.6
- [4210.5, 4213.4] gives 11.9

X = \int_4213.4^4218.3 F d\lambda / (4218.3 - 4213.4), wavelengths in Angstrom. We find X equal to 10.3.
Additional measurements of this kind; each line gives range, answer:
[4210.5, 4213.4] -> 11.5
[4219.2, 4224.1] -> 11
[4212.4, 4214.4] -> 10.9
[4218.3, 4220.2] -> 11.5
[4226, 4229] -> 11.5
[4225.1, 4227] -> 12.4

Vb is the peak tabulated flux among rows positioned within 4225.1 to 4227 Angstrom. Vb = 12.5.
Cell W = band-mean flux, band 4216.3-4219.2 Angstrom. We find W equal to 10.5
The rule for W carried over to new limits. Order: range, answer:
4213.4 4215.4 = 10.4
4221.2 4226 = 11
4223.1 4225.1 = 10.3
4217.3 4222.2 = 11.2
